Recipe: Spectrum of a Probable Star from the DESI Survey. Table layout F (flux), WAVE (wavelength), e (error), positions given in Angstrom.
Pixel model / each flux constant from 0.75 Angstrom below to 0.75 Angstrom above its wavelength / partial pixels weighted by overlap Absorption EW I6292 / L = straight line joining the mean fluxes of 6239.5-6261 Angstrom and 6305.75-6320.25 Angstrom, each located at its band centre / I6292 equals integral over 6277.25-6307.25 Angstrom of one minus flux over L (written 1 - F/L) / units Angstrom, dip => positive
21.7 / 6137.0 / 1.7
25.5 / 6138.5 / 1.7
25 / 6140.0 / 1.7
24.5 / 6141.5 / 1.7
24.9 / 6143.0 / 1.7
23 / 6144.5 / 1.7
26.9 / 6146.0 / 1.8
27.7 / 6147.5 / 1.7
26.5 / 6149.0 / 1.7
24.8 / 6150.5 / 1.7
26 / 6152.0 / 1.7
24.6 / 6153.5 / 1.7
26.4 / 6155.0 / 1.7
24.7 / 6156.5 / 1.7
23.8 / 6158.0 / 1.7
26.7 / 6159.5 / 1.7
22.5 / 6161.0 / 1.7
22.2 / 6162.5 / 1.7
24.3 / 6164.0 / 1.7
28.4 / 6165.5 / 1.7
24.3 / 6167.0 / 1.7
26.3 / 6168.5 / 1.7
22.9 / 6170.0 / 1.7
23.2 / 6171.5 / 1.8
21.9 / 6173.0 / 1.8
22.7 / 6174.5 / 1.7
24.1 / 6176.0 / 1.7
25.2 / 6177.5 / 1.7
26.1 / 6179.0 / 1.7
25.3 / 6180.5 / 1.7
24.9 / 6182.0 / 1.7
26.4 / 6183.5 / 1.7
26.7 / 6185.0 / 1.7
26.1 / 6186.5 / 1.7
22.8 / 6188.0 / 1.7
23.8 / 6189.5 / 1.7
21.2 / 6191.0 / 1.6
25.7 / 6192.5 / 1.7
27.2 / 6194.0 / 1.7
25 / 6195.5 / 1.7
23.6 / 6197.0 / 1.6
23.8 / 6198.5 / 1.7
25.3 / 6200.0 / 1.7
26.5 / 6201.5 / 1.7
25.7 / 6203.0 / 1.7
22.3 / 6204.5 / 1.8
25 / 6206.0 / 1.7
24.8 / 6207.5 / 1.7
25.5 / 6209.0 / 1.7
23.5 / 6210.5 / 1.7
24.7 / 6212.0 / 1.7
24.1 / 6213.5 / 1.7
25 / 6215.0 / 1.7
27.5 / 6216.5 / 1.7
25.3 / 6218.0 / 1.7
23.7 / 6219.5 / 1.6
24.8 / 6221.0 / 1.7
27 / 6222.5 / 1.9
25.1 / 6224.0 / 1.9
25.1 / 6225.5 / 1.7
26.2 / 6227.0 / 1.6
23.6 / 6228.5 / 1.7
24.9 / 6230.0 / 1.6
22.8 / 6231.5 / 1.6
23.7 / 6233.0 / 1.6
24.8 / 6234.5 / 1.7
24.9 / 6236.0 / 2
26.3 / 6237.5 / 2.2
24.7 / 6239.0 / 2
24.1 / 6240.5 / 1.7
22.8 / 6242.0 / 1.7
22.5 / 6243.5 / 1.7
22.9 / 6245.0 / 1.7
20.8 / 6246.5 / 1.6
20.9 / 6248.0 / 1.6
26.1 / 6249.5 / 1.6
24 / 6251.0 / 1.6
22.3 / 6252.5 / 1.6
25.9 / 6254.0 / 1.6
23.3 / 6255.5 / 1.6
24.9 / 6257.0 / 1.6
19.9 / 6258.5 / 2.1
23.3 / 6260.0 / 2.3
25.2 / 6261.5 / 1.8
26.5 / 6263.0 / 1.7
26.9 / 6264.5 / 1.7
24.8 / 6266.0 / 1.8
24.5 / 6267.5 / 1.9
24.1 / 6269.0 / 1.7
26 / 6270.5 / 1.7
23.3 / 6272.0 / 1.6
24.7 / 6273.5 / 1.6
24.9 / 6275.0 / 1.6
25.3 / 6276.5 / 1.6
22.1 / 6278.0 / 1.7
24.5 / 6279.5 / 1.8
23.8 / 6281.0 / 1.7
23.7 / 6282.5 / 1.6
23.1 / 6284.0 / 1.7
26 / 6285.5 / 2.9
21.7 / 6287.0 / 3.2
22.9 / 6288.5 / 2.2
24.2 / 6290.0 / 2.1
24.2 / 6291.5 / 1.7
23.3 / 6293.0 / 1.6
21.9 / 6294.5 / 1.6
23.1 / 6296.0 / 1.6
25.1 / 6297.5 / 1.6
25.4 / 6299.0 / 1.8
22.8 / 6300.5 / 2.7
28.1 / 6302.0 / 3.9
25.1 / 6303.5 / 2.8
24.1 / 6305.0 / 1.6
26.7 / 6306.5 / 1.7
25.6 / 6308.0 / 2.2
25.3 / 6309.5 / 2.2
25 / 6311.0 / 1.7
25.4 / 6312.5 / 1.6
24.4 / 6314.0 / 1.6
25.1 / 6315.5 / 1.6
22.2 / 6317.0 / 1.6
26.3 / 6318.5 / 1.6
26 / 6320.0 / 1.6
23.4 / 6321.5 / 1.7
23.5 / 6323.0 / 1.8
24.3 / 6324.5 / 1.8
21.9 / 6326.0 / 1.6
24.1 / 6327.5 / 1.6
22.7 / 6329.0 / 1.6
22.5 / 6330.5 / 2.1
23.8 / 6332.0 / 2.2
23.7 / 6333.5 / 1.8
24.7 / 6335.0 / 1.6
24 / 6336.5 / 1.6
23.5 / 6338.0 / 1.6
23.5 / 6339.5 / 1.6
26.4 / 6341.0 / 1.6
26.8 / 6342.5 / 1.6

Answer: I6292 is 0.5 Angstrom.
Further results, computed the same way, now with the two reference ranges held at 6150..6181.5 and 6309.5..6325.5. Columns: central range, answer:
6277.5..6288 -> 0.4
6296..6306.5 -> -0.2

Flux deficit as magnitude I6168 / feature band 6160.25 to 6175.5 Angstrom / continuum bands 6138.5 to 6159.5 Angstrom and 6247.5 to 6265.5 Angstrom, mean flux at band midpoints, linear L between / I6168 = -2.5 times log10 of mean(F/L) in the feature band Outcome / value 0.06 mag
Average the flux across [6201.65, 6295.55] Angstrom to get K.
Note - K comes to 24.2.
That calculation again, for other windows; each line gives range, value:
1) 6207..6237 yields 24.9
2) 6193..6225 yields 25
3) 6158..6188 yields 24.7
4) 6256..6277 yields 24.6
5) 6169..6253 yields 24.4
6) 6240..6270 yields 23.8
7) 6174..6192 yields 24.6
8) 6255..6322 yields 24.4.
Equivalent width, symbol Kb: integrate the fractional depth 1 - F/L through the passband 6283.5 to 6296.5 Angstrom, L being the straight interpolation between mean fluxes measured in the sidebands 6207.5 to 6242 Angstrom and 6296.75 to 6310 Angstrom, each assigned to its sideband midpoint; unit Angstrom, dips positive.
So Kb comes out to 1.0 Angstrom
